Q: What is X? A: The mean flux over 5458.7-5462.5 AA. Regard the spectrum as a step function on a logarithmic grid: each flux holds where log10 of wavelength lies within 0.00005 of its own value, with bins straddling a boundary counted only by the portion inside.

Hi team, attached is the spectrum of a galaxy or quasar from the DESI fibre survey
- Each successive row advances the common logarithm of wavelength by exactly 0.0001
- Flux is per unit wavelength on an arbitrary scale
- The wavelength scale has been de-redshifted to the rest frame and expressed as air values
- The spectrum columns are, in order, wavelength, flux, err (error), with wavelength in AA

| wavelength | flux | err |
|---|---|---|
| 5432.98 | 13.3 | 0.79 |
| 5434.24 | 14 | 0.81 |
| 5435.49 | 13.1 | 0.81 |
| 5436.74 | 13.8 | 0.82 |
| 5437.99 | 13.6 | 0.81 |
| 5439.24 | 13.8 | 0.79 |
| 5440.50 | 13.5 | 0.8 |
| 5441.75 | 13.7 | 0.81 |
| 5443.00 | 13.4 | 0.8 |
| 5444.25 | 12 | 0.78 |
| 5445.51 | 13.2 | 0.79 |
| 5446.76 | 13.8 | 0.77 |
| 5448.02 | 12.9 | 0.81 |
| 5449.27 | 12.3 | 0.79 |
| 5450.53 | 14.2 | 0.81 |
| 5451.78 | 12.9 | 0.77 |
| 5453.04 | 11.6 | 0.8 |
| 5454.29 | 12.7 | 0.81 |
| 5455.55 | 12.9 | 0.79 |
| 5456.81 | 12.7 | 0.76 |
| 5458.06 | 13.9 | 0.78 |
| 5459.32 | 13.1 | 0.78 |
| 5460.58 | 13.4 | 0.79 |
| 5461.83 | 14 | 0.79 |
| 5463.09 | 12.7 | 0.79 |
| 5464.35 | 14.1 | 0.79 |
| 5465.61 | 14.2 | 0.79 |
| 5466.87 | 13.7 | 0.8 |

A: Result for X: 13.5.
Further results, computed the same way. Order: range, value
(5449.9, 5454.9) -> 12.9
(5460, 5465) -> 13.6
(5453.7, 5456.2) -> 12.8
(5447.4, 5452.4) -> 13.1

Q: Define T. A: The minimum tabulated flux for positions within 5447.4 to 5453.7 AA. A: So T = 11.6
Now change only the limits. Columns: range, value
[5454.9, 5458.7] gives 12.7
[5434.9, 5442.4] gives 13.1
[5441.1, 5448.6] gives 12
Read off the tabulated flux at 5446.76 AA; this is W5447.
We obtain 13.8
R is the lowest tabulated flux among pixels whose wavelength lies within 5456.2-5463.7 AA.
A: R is 12.7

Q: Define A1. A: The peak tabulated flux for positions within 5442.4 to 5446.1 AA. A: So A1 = 13.4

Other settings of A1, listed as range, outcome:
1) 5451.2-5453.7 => 12.9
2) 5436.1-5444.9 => 13.8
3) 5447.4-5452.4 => 14.2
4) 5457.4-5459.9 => 13.9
